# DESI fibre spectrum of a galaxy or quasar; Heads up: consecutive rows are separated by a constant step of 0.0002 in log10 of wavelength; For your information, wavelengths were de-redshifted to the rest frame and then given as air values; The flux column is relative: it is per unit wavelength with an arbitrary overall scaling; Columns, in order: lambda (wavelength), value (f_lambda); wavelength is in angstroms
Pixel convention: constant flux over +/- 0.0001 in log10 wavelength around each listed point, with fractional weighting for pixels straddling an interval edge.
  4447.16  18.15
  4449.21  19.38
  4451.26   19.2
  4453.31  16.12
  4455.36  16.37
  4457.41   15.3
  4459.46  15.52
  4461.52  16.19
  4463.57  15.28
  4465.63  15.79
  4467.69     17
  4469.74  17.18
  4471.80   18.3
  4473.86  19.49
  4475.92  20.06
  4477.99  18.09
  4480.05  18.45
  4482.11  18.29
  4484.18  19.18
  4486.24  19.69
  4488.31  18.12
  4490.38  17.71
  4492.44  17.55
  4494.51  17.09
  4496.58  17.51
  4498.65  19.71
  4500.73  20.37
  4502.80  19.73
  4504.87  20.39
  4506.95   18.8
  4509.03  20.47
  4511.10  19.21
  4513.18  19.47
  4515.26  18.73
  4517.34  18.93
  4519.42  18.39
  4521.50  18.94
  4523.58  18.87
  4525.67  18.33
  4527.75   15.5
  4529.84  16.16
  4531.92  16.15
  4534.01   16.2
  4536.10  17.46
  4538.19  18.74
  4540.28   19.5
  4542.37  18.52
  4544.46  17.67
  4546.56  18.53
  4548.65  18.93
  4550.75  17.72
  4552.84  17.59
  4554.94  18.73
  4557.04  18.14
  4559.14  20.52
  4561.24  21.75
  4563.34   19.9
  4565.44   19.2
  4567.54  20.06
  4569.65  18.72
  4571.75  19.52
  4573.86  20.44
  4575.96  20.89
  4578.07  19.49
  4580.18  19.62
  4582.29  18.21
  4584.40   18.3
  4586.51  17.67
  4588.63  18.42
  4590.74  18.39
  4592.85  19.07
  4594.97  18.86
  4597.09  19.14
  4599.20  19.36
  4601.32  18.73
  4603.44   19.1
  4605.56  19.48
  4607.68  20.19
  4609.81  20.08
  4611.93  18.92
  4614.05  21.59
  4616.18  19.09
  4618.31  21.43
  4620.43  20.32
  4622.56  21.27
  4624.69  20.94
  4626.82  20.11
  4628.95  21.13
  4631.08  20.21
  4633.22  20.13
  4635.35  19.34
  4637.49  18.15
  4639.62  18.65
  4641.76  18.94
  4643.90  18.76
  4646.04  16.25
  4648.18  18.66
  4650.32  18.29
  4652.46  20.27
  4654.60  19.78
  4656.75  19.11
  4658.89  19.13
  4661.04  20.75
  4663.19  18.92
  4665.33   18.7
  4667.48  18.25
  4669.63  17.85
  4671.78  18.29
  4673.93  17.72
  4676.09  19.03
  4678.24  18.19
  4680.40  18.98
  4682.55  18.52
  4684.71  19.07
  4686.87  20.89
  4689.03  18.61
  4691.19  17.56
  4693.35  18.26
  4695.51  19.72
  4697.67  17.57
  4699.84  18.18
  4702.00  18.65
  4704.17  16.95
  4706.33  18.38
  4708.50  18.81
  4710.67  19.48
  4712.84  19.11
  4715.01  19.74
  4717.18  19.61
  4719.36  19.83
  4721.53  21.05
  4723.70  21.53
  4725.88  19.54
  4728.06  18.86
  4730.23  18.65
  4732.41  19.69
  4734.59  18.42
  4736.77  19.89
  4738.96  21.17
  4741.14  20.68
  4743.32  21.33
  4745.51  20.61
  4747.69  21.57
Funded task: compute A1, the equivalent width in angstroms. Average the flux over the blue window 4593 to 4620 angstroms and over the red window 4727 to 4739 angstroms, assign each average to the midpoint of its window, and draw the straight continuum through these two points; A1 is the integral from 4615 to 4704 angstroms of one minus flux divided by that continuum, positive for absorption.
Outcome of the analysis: 1.9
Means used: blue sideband 19.7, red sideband 19.3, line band 19.1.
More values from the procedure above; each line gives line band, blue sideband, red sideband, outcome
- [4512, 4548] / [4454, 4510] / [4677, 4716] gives 0.35 angstroms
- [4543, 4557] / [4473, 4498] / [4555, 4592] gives 0.67 angstroms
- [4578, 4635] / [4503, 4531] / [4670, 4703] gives -3.00 angstroms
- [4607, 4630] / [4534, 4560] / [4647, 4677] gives -2.16 angstroms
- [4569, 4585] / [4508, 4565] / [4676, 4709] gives -0.81 angstroms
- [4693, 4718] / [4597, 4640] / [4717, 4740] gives 1.44 angstroms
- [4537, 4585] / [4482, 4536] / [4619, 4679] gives -1.15 angstroms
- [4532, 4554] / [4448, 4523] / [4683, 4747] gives 0.61 angstroms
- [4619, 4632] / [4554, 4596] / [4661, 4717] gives -1.14 angstroms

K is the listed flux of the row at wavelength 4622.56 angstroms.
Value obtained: 21.27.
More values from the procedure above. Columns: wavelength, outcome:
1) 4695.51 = 19.72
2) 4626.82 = 20.11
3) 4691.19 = 17.56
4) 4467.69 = 17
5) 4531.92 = 16.15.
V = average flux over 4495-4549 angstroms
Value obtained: 18.5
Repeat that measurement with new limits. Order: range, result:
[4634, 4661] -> 18.9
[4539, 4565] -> 19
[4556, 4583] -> 19.7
